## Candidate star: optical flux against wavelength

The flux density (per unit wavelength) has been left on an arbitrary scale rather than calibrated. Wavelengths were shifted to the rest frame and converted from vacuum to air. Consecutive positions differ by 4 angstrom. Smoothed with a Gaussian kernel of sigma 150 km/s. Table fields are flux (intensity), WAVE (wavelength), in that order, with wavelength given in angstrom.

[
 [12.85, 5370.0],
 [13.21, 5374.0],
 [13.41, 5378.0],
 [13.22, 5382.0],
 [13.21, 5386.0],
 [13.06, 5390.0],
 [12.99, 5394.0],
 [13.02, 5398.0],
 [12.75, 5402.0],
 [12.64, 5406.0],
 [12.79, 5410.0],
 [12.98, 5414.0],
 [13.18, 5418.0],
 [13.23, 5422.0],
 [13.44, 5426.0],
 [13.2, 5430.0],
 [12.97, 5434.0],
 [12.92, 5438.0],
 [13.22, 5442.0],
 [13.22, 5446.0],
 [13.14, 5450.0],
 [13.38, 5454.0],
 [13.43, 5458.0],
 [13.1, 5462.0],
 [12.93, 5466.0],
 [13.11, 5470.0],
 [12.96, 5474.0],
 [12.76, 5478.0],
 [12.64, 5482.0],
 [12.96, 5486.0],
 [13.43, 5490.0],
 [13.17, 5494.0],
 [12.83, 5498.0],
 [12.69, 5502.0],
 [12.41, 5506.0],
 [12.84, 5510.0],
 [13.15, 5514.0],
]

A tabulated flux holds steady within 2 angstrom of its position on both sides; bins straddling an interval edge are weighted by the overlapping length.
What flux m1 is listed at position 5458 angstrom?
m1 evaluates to 13.43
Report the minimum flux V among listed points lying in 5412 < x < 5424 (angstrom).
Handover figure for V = 12.98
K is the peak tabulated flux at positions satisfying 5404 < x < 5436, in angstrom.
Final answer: 13.44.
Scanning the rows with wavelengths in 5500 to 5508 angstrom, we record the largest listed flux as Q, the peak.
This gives 12.69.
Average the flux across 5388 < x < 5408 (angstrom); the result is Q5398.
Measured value 12.9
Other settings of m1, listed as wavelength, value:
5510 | 12.84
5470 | 13.11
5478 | 12.76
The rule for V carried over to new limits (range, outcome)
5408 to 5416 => 12.79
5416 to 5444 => 12.92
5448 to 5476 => 12.93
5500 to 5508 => 12.41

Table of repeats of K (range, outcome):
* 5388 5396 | 13.06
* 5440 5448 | 13.22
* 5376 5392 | 13.41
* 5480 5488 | 12.96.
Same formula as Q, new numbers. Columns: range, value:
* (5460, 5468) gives 13.1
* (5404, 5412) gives 12.79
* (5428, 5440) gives 13.2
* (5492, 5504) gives 13.17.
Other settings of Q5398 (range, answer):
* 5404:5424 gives 13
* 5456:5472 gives 13.1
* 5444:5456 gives 13.2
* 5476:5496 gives 13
